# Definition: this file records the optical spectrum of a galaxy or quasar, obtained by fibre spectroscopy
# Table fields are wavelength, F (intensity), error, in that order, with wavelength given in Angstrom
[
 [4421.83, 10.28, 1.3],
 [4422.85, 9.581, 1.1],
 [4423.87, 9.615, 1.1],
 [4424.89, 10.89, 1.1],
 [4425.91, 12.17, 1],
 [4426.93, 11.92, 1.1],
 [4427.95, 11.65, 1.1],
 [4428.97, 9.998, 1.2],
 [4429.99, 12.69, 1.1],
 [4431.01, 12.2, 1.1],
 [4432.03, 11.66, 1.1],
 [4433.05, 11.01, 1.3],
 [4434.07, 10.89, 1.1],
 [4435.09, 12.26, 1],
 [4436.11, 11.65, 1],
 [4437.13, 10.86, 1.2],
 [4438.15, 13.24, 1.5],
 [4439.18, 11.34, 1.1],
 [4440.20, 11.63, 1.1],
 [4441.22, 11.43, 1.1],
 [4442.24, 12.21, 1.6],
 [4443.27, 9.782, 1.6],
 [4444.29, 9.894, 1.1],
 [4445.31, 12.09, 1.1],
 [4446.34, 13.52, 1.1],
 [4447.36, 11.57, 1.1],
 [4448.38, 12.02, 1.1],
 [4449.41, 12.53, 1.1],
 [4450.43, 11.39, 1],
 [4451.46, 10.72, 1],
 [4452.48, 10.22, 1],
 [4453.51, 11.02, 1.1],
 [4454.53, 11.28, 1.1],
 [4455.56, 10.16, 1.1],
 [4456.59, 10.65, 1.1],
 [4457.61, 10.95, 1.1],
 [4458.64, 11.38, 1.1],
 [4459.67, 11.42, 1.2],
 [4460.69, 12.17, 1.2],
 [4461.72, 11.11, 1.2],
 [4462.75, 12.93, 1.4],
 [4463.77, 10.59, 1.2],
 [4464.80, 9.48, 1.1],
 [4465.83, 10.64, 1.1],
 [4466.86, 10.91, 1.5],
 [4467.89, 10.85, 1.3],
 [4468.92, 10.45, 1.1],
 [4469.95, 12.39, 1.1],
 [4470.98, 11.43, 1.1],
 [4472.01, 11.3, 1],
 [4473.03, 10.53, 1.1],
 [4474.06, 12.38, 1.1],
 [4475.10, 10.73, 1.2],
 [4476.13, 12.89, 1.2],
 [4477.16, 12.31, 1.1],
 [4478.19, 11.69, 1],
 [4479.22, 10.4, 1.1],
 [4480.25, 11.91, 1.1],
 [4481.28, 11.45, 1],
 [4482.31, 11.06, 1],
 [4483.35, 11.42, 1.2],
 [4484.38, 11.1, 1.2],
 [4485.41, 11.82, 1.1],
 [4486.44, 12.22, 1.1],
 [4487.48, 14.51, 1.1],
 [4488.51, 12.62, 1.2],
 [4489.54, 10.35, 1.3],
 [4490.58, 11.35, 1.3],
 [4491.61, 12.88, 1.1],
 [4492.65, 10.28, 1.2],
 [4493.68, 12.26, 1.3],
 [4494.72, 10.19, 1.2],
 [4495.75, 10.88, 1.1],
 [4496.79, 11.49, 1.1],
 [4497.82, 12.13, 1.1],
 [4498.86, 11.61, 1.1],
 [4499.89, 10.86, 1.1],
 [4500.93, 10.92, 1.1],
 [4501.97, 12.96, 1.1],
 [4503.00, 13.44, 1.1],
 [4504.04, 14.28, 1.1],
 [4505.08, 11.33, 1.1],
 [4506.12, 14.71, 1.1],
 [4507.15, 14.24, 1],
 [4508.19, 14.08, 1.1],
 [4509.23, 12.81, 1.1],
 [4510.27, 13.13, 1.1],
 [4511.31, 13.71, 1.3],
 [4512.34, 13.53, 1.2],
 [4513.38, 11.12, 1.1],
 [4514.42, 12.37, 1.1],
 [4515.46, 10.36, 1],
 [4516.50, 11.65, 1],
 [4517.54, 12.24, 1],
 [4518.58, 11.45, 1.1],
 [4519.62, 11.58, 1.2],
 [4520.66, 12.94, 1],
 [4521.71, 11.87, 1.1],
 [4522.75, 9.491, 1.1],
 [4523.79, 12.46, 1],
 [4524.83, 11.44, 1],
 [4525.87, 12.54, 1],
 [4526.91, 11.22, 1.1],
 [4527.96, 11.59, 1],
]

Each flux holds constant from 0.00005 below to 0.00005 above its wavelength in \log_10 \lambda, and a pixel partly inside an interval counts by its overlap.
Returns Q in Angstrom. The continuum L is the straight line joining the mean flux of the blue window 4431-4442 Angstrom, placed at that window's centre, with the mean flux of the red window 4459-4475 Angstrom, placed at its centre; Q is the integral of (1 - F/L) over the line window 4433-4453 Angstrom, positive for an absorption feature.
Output 0.1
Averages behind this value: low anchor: 11.6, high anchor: 11.2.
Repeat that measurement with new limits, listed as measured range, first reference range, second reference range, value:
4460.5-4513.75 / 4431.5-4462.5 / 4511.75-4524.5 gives -1.22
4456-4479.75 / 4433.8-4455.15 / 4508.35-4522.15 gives 0.95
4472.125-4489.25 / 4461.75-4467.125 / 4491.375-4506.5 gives -0.55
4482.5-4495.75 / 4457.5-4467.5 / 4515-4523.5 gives -0.46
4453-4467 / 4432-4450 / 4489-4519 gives 0.89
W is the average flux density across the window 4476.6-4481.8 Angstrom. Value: 11.6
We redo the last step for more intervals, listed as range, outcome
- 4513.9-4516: 11.4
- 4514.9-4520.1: 11.5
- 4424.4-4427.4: 11.7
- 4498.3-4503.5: 12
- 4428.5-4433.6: 11.5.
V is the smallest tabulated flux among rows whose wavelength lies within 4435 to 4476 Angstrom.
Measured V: 9.48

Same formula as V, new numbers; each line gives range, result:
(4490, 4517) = 10.19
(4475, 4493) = 10.28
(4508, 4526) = 9.491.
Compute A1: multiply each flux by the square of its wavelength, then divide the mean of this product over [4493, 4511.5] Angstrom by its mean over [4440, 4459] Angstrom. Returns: 1.13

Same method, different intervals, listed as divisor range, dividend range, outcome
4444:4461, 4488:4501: 1.02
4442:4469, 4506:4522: 1.15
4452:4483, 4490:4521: 1.11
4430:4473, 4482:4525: 1.09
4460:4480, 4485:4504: 1.06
